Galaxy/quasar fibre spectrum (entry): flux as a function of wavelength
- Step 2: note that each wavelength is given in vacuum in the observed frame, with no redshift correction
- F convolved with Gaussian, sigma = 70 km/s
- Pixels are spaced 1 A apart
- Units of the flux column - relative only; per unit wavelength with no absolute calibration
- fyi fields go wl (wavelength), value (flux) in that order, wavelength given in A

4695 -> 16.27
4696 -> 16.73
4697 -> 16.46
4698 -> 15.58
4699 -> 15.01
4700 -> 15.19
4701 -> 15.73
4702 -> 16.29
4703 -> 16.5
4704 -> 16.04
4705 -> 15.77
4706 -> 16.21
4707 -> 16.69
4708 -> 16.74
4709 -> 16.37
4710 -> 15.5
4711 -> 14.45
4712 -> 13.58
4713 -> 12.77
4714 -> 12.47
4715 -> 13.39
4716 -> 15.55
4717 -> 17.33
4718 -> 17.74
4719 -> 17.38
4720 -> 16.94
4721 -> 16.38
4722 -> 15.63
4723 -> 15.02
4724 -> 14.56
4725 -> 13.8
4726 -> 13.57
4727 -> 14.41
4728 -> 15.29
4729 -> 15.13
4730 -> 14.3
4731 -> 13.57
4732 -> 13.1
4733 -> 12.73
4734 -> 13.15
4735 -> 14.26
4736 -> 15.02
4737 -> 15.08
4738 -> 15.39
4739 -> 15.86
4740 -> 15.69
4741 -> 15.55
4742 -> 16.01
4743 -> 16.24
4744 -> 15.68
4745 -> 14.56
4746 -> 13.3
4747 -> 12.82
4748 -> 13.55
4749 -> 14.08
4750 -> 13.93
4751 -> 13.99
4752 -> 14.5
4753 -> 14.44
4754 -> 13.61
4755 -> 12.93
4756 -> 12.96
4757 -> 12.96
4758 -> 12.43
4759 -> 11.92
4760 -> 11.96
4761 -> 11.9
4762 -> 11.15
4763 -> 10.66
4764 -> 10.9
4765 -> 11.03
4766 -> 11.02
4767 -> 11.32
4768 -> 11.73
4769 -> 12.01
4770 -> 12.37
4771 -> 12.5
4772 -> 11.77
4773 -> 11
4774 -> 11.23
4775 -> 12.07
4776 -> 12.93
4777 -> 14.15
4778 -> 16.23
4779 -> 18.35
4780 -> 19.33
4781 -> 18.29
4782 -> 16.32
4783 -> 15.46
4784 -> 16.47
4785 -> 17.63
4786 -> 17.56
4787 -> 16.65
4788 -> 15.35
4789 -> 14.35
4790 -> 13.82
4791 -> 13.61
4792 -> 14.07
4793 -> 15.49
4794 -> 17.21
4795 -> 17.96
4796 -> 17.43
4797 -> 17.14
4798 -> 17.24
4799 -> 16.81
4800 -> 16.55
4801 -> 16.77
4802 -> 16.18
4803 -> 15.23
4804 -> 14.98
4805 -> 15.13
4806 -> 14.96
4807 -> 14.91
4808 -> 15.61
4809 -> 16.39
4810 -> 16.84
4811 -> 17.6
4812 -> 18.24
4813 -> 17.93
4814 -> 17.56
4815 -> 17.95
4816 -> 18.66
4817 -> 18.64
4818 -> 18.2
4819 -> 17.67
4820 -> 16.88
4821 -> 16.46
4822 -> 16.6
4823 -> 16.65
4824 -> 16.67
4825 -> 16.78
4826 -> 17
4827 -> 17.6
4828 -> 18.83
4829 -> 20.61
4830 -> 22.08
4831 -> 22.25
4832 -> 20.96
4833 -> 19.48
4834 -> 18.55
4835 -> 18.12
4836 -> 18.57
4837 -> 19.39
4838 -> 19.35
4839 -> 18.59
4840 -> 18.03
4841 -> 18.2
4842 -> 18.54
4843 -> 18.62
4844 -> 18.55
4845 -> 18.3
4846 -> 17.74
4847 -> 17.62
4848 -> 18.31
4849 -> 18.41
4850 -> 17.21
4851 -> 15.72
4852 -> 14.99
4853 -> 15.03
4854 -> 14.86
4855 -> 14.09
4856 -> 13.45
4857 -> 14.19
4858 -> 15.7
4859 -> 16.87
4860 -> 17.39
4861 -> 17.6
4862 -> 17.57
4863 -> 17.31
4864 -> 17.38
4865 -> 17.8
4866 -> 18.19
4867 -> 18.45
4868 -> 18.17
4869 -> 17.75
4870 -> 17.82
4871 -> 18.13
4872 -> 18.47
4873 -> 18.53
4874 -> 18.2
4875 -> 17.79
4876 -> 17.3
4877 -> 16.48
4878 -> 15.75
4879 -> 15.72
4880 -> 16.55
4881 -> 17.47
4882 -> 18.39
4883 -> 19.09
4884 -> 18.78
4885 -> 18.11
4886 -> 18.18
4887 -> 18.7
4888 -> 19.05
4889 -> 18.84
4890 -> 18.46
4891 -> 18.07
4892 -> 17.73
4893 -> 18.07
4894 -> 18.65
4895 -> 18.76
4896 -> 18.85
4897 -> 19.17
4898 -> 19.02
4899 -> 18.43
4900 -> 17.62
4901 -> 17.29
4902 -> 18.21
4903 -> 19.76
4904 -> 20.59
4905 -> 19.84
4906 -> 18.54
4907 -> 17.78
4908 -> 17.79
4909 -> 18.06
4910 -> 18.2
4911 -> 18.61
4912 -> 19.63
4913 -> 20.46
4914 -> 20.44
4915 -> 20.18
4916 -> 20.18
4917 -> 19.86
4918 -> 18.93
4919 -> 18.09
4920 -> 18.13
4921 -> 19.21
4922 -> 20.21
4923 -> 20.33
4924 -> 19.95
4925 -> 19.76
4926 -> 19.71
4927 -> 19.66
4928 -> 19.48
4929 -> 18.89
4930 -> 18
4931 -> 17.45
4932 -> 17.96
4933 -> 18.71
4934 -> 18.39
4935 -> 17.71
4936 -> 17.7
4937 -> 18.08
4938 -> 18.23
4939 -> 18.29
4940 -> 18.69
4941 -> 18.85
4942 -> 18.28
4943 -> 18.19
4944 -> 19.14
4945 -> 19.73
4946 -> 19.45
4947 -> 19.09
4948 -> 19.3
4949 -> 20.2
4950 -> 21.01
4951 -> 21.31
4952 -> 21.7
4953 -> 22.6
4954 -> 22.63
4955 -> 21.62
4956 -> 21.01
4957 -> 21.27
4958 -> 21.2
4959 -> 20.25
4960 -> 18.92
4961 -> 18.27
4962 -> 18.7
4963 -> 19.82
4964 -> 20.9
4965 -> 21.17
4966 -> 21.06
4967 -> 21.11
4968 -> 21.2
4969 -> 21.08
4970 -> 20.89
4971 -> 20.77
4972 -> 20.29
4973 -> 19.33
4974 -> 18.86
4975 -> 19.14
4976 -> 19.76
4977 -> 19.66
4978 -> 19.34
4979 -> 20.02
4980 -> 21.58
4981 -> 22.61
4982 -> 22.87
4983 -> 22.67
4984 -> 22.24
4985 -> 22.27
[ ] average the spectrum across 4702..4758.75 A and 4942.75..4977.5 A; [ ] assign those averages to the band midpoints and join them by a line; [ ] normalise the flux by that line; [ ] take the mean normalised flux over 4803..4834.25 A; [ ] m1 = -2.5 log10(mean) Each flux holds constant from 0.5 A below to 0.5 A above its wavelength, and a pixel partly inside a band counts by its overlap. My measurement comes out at -0.05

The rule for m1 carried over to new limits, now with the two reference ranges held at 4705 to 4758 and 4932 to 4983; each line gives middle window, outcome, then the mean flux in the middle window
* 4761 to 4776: 0.326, 11.5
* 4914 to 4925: -0.025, 19.6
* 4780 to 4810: 0.005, 16.1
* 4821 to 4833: -0.104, 18.7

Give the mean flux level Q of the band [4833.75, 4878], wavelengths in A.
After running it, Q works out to 17.4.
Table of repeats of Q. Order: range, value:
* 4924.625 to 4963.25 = 19.5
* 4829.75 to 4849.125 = 19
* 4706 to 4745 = 15.1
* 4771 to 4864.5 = 16.8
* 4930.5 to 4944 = 18.2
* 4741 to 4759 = 14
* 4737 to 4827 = 15.1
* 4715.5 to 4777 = 13.8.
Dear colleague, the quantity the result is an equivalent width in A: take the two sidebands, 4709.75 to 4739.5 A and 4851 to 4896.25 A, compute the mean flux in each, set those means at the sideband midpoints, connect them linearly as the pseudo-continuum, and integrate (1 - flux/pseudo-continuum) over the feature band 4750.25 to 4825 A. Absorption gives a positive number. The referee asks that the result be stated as 4.0 A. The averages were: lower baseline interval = 14.8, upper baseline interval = 17.4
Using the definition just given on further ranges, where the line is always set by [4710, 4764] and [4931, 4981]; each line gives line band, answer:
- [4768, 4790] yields 0.8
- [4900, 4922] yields -0.4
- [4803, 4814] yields -0.1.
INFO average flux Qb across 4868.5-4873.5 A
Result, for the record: 18.1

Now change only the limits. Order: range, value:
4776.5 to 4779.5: 16.2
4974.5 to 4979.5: 19.6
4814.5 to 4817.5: 18.4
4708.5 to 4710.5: 15.9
